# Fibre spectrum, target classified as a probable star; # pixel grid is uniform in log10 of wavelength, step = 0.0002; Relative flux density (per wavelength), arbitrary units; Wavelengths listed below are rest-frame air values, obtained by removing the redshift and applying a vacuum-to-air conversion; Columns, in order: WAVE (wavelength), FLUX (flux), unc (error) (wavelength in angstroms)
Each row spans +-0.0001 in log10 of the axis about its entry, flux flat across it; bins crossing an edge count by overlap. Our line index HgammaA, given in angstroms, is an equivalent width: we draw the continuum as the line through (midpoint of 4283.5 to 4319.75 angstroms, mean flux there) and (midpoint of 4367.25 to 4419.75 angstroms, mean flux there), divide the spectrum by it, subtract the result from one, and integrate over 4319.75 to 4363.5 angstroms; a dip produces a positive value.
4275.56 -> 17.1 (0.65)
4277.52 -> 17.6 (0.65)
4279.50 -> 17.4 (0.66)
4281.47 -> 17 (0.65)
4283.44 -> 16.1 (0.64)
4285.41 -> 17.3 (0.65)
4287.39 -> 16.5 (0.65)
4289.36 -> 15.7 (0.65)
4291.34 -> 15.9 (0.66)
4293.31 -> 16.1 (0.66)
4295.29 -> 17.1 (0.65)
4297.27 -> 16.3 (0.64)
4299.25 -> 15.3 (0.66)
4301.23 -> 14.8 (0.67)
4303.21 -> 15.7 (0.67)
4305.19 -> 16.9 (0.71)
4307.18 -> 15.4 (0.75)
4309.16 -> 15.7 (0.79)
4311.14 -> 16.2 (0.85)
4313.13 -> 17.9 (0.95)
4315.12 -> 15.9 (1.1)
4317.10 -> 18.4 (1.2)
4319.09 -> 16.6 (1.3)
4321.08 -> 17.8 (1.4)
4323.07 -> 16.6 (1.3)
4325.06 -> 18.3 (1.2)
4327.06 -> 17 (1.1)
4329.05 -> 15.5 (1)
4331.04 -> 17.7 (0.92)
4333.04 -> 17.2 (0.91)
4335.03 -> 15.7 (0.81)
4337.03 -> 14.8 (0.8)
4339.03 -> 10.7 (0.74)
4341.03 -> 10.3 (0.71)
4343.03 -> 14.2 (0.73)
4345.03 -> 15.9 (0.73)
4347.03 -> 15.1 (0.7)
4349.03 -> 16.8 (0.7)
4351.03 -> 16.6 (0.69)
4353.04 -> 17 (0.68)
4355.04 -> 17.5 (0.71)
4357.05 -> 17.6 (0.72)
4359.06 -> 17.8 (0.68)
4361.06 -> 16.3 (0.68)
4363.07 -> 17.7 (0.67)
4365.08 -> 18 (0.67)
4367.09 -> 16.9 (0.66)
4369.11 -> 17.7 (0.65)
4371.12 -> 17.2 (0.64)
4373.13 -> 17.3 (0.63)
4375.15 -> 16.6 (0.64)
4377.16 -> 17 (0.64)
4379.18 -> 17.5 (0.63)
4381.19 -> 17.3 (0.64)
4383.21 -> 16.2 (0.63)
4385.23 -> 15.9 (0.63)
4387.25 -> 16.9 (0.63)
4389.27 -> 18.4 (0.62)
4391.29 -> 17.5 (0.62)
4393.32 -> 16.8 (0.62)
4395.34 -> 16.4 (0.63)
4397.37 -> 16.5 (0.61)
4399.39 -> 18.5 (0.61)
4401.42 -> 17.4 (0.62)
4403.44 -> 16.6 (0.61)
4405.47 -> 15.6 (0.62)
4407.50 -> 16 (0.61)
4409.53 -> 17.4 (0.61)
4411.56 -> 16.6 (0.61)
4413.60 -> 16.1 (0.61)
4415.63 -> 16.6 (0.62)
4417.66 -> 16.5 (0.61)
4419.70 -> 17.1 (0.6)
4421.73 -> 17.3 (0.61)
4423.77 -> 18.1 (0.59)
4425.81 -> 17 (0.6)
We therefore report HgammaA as 1.3 angstroms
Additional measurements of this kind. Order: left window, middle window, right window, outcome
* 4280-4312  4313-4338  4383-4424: -0.8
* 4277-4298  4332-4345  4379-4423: 2.1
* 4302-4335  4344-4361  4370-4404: 0.2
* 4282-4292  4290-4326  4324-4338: 0.0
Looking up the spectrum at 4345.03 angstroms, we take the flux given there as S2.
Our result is 15.9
